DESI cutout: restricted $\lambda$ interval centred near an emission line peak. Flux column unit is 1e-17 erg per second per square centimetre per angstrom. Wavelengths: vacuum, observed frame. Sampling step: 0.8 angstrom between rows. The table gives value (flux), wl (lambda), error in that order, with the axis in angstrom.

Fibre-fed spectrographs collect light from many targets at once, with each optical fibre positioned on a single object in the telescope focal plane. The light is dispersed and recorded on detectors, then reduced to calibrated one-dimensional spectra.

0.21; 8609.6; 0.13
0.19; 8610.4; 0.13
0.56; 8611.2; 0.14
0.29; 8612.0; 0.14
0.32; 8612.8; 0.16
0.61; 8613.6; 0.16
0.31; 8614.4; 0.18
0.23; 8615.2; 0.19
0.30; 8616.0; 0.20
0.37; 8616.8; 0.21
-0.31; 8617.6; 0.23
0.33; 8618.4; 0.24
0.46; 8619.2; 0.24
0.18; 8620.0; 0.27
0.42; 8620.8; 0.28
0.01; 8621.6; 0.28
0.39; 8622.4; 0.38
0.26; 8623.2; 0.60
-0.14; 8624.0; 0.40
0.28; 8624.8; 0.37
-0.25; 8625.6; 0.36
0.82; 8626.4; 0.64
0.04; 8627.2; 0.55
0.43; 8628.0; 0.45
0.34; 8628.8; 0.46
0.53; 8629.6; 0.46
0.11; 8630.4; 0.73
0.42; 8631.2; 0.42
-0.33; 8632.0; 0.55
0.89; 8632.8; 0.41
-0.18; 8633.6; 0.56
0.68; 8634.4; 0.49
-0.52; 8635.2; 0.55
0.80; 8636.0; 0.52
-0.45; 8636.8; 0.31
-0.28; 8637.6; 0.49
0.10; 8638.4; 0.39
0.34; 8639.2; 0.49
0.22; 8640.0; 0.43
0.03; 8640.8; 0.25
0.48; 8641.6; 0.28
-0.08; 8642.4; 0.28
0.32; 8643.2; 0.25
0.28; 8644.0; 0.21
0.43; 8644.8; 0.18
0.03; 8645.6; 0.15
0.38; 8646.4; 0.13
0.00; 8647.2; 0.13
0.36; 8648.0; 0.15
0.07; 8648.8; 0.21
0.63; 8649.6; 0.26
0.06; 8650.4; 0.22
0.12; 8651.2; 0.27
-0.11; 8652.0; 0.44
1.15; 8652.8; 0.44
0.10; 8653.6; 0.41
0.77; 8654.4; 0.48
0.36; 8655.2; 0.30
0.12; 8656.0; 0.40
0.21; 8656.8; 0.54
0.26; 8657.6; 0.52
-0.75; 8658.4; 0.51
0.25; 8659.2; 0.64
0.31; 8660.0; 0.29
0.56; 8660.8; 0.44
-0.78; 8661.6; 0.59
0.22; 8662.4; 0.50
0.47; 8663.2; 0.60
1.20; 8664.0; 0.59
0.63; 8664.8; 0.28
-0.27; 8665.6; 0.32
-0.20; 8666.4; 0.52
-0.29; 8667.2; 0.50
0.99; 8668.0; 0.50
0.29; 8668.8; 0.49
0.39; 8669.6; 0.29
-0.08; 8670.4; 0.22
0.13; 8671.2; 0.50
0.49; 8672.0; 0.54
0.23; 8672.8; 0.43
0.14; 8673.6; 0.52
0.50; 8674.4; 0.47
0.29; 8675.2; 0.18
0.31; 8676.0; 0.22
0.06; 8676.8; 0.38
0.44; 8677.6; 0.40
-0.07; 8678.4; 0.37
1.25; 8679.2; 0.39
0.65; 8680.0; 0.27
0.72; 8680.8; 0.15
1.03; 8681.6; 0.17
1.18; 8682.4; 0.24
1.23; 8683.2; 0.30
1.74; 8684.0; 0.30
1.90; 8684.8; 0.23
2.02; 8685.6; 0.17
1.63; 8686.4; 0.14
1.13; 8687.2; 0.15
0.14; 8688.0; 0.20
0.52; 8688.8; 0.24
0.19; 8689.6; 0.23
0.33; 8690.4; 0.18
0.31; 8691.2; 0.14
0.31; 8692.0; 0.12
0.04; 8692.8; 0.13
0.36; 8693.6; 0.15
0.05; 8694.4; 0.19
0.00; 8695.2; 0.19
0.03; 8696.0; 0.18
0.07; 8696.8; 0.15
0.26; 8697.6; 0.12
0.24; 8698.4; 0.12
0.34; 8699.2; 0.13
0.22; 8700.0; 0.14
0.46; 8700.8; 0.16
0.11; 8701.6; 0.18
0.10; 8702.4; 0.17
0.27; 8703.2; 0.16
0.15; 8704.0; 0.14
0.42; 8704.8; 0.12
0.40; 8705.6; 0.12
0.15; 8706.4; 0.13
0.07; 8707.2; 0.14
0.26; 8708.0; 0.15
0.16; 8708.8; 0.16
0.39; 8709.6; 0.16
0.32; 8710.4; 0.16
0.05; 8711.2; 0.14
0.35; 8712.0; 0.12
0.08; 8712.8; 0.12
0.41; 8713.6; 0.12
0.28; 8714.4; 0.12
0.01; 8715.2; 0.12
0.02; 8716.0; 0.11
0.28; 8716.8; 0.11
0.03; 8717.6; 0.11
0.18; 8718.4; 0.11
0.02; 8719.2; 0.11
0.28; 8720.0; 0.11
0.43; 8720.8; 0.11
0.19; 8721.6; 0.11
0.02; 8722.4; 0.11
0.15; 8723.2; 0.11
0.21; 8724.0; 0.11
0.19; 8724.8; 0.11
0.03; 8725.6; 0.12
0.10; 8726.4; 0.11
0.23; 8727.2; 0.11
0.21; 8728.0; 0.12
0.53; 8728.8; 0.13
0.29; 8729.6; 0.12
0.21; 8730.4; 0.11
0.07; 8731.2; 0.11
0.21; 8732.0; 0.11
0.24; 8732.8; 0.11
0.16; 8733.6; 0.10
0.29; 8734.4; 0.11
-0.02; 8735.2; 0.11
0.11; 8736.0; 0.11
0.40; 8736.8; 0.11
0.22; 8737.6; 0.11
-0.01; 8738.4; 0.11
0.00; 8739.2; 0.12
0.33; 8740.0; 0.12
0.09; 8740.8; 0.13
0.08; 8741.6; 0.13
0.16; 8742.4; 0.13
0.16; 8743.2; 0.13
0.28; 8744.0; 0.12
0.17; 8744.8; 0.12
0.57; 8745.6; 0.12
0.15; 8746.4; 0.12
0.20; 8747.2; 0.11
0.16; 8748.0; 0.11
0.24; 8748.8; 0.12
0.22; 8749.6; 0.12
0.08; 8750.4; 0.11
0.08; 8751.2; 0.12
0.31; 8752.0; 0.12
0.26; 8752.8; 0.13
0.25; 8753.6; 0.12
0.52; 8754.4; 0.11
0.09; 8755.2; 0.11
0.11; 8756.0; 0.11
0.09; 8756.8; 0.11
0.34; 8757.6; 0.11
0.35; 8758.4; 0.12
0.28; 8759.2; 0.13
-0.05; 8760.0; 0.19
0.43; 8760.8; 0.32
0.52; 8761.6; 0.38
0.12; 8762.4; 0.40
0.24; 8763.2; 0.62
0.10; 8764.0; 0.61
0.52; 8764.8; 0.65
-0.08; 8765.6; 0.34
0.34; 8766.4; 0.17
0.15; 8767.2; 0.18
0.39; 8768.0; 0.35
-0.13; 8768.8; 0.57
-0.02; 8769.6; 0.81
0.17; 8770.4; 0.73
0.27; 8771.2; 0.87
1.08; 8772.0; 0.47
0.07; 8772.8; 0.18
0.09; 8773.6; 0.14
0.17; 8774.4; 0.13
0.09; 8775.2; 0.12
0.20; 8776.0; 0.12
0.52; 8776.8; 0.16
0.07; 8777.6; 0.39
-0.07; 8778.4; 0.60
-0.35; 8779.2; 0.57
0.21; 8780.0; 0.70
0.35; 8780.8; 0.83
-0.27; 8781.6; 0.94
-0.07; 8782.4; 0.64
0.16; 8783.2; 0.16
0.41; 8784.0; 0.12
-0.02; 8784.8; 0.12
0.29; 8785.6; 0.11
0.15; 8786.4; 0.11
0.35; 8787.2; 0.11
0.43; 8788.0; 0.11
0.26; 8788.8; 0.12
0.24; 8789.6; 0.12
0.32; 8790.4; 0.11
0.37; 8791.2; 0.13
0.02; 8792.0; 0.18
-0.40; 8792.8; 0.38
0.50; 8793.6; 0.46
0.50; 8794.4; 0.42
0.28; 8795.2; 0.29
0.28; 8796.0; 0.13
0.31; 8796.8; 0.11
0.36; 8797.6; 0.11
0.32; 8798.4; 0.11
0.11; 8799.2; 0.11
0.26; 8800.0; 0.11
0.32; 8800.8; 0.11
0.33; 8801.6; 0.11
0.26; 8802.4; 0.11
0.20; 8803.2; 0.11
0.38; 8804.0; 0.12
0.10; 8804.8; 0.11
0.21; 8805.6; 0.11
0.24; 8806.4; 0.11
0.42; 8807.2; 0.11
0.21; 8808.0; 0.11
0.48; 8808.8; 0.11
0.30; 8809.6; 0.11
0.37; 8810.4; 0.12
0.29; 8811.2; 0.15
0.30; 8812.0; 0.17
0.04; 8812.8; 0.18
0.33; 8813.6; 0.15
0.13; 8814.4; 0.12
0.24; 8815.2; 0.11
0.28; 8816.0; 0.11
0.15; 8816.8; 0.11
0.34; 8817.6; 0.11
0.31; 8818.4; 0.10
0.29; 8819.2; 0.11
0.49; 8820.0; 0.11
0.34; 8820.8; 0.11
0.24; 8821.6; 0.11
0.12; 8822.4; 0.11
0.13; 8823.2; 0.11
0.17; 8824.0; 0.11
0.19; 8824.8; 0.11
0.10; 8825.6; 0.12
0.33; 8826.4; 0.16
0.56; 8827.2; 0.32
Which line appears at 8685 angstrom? Hbeta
